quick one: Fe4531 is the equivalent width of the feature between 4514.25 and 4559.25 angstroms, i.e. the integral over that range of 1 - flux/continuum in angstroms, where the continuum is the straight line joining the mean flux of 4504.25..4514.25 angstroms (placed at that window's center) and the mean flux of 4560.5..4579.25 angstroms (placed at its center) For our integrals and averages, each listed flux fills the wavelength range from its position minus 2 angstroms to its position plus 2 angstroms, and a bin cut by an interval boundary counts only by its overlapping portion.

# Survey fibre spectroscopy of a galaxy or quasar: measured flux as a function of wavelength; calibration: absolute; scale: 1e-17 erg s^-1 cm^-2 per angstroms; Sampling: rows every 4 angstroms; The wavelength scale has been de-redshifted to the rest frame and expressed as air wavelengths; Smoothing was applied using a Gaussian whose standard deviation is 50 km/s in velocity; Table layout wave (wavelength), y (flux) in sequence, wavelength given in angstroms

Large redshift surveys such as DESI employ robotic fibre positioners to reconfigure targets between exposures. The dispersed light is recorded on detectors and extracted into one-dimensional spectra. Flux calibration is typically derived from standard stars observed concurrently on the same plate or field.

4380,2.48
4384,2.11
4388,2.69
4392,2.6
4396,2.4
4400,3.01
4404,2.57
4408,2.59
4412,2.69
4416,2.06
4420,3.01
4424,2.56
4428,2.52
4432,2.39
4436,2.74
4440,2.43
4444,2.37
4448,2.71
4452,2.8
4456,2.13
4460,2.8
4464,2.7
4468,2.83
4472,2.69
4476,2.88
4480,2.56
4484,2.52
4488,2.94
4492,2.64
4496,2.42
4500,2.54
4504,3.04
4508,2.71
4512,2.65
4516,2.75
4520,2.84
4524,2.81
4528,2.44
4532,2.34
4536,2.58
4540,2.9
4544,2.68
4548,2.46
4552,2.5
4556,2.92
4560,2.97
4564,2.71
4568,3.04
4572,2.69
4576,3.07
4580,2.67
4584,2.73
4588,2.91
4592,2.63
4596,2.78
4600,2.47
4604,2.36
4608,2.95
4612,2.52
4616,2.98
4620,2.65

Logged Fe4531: 2.2 angstroms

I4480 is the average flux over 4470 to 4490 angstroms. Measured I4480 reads 2.72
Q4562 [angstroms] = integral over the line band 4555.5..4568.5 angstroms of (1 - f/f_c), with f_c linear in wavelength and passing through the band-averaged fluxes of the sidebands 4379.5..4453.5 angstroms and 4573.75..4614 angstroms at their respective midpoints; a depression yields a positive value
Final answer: -1.02 angstroms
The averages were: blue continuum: 2.56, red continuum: 2.71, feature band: 2.89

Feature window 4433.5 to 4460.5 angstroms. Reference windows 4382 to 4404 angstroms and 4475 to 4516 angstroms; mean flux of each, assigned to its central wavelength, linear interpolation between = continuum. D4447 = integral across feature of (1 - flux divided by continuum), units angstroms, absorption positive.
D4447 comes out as 0.8 angstroms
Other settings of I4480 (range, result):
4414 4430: 2.54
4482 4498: 2.63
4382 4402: 2.56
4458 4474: 2.75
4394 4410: 2.64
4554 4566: 2.87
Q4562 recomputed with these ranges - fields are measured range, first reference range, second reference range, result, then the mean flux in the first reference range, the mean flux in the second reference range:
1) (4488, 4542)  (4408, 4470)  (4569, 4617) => -0.4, 2.58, 2.73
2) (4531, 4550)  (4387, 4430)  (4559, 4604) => 0.9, 2.61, 2.77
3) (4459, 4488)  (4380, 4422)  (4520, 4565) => -1.1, 2.57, 2.67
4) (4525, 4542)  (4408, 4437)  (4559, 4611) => 0.7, 2.56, 2.76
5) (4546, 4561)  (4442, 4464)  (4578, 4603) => -0.2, 2.57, 2.68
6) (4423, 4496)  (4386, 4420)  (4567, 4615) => 0.7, 2.6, 2.73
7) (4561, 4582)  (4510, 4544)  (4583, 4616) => -1.3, 2.66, 2.69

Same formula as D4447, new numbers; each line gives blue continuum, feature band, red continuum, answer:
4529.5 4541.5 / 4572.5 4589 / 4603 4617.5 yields -1.0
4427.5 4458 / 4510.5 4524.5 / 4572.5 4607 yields -0.8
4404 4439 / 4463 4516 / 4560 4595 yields -0.6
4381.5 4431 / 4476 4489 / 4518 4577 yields -0.2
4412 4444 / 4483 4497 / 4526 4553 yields -0.6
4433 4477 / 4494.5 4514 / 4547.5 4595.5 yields 0.1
